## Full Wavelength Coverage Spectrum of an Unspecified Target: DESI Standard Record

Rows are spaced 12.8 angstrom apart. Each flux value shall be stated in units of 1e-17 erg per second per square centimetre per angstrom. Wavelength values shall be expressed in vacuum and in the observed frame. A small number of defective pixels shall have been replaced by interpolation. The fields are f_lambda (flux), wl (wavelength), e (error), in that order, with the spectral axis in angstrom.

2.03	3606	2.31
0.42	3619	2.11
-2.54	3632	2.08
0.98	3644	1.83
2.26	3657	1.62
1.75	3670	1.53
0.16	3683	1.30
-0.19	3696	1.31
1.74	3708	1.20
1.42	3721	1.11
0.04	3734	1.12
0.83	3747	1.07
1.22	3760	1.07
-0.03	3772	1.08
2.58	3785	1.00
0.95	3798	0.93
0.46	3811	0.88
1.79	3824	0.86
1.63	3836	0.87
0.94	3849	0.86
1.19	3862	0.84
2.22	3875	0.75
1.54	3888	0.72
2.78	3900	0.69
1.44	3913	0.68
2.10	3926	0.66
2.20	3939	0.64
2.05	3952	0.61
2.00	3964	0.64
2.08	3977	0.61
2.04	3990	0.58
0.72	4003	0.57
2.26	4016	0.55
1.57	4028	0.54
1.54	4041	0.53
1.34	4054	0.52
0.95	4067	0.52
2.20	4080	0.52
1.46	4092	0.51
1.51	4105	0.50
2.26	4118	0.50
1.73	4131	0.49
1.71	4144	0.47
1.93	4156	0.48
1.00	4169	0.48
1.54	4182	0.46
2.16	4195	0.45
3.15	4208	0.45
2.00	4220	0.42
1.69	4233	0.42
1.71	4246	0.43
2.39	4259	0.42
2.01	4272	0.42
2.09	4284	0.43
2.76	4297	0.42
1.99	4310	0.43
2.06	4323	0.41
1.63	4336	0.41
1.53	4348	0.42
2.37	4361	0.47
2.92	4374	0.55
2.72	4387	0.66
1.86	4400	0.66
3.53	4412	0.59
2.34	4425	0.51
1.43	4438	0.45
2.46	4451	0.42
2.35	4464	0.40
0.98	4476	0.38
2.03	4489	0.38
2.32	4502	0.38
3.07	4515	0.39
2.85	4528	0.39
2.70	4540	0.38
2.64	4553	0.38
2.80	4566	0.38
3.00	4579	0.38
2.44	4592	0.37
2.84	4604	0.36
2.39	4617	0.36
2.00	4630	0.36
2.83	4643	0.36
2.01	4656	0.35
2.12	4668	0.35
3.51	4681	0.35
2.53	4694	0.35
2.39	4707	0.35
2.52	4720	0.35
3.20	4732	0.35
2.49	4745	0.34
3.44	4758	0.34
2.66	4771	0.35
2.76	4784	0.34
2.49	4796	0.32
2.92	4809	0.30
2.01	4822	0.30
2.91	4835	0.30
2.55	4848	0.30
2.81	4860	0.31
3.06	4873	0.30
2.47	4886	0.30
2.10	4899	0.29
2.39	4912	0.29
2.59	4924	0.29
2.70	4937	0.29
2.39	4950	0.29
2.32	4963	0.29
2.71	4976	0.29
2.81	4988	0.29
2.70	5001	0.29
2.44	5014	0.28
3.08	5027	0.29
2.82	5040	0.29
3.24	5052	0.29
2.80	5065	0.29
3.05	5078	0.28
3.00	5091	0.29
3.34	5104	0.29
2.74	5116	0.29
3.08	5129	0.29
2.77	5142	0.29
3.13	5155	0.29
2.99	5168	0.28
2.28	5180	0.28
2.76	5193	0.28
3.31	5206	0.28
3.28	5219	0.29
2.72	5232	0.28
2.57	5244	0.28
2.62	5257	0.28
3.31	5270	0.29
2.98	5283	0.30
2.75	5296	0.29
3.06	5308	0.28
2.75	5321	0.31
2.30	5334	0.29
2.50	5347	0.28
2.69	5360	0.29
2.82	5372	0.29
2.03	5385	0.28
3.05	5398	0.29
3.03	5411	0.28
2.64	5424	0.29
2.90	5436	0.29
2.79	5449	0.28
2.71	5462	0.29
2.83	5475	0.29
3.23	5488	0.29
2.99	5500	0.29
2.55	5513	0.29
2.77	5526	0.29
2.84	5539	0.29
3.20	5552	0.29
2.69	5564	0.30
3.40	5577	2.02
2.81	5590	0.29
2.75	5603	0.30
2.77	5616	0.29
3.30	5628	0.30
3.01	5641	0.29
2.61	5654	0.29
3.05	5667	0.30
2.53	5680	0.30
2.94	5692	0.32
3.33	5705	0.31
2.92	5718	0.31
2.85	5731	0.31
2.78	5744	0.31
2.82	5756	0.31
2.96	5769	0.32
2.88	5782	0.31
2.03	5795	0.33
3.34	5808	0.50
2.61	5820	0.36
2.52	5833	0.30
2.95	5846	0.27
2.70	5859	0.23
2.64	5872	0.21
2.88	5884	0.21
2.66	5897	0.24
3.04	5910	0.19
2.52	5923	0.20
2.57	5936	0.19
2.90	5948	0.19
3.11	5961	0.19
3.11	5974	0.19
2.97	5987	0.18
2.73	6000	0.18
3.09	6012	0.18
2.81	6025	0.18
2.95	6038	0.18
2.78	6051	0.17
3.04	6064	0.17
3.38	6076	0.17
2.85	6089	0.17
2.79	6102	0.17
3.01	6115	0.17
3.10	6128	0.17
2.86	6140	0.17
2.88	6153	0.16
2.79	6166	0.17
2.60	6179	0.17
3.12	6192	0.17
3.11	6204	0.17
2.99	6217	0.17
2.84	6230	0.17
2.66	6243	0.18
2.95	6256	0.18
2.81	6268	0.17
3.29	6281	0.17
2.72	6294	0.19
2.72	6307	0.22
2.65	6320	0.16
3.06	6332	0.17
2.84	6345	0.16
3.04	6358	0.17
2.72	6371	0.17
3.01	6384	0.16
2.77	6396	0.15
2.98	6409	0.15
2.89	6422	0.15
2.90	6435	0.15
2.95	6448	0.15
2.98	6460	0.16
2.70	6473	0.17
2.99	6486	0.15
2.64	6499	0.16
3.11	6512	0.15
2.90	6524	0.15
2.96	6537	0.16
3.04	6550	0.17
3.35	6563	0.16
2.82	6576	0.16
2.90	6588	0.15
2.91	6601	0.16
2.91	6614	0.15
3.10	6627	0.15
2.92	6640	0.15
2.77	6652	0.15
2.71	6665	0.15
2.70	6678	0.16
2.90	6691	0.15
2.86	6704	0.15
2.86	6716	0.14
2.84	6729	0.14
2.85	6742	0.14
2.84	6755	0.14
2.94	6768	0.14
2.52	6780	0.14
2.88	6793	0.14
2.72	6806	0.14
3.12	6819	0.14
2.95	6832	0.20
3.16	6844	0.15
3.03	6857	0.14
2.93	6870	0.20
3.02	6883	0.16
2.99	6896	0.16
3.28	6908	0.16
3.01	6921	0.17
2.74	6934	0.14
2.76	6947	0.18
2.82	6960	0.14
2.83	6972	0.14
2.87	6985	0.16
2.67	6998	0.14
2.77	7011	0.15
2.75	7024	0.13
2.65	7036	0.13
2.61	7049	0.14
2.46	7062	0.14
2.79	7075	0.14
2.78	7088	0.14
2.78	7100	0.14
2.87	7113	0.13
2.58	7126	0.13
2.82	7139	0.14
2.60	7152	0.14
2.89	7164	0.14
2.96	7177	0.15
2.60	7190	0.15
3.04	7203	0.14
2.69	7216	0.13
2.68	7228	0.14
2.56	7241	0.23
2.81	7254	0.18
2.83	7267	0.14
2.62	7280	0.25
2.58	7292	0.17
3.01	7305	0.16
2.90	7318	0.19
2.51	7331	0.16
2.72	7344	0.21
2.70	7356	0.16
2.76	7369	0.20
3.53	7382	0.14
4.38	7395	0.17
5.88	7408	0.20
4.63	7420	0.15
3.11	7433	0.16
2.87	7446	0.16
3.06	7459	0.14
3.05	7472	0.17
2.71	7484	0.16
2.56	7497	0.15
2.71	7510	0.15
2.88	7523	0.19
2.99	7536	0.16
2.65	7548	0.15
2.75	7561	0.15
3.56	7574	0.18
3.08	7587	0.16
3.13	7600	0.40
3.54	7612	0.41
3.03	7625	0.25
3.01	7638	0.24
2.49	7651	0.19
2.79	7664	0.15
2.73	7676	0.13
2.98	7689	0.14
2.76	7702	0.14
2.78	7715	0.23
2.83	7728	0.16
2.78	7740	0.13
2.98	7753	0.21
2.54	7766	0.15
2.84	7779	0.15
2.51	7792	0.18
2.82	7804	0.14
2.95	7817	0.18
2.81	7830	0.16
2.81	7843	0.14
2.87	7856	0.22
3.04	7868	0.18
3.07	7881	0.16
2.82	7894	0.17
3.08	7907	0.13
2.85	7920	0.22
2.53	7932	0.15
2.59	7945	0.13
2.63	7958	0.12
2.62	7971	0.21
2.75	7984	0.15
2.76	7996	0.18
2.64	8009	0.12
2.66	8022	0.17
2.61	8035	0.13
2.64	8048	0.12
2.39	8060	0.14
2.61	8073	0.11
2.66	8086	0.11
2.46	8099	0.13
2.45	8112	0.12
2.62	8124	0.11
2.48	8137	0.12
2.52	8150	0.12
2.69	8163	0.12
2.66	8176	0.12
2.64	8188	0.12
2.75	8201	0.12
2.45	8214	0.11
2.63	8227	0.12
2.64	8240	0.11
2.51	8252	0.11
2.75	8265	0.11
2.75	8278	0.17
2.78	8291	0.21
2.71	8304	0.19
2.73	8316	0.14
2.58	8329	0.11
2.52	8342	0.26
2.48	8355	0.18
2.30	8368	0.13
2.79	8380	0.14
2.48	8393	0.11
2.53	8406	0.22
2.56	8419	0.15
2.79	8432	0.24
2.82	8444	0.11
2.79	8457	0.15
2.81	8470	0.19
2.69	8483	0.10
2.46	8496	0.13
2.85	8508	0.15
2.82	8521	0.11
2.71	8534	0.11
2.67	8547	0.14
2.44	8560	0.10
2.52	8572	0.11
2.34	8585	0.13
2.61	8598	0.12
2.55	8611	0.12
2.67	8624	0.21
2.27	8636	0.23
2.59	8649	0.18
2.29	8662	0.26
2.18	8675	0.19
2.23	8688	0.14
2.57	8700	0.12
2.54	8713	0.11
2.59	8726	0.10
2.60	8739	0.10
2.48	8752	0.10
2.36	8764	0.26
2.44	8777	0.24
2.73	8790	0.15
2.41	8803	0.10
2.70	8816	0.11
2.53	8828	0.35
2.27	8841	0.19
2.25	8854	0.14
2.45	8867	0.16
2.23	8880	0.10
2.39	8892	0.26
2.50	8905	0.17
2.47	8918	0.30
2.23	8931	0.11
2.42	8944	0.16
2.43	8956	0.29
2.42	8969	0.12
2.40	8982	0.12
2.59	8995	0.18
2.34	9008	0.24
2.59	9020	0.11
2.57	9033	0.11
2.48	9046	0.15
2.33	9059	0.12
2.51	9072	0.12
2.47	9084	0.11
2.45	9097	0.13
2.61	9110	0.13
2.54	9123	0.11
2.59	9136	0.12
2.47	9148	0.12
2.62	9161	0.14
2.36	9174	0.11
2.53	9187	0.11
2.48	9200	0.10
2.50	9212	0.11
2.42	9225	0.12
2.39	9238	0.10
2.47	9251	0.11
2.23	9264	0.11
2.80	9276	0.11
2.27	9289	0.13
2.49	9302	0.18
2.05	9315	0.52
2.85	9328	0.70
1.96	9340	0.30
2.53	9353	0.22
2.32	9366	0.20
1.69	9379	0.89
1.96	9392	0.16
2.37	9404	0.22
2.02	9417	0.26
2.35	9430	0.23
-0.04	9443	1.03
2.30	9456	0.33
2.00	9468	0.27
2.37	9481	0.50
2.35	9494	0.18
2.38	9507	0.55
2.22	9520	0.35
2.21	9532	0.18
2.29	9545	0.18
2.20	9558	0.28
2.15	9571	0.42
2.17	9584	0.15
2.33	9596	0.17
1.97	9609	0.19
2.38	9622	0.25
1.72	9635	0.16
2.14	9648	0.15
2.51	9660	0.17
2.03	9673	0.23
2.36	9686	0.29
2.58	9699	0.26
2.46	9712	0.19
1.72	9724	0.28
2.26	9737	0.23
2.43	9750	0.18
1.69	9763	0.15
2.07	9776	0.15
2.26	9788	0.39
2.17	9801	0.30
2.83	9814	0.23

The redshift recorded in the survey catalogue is 0.128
